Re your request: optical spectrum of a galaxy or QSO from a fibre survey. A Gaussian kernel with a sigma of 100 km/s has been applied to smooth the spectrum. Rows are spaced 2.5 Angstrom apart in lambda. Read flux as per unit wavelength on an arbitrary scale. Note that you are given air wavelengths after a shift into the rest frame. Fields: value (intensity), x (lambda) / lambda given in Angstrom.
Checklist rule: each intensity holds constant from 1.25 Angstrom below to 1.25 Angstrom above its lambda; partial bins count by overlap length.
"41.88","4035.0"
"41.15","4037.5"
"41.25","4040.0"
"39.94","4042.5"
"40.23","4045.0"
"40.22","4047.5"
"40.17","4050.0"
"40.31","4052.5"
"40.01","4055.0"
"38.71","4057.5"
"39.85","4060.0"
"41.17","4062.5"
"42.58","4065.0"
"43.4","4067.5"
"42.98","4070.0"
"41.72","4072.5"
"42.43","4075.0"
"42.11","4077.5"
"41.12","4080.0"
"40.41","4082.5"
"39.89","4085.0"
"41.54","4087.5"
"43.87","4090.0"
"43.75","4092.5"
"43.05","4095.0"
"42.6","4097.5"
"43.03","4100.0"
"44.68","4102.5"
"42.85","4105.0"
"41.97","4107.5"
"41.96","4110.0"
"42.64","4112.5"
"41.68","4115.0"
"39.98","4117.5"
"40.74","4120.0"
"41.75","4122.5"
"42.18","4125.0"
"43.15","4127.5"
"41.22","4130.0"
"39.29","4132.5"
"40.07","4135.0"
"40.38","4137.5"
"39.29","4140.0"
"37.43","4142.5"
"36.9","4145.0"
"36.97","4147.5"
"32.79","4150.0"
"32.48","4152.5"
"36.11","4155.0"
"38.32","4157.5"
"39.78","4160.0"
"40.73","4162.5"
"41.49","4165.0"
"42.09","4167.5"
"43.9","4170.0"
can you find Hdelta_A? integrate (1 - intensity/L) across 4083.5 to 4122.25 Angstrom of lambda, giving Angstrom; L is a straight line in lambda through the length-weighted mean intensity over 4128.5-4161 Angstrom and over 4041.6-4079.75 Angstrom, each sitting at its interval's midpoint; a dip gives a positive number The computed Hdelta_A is -2.8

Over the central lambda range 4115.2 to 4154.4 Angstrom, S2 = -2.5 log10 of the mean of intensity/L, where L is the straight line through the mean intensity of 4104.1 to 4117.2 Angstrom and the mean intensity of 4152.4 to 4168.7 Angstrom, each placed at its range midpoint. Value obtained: 0.046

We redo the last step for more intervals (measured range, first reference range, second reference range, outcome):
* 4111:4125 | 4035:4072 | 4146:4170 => -0.060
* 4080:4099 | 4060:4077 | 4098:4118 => 0.006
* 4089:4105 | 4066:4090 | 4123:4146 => -0.056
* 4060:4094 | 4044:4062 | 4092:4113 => -0.016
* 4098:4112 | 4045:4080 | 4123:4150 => -0.071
